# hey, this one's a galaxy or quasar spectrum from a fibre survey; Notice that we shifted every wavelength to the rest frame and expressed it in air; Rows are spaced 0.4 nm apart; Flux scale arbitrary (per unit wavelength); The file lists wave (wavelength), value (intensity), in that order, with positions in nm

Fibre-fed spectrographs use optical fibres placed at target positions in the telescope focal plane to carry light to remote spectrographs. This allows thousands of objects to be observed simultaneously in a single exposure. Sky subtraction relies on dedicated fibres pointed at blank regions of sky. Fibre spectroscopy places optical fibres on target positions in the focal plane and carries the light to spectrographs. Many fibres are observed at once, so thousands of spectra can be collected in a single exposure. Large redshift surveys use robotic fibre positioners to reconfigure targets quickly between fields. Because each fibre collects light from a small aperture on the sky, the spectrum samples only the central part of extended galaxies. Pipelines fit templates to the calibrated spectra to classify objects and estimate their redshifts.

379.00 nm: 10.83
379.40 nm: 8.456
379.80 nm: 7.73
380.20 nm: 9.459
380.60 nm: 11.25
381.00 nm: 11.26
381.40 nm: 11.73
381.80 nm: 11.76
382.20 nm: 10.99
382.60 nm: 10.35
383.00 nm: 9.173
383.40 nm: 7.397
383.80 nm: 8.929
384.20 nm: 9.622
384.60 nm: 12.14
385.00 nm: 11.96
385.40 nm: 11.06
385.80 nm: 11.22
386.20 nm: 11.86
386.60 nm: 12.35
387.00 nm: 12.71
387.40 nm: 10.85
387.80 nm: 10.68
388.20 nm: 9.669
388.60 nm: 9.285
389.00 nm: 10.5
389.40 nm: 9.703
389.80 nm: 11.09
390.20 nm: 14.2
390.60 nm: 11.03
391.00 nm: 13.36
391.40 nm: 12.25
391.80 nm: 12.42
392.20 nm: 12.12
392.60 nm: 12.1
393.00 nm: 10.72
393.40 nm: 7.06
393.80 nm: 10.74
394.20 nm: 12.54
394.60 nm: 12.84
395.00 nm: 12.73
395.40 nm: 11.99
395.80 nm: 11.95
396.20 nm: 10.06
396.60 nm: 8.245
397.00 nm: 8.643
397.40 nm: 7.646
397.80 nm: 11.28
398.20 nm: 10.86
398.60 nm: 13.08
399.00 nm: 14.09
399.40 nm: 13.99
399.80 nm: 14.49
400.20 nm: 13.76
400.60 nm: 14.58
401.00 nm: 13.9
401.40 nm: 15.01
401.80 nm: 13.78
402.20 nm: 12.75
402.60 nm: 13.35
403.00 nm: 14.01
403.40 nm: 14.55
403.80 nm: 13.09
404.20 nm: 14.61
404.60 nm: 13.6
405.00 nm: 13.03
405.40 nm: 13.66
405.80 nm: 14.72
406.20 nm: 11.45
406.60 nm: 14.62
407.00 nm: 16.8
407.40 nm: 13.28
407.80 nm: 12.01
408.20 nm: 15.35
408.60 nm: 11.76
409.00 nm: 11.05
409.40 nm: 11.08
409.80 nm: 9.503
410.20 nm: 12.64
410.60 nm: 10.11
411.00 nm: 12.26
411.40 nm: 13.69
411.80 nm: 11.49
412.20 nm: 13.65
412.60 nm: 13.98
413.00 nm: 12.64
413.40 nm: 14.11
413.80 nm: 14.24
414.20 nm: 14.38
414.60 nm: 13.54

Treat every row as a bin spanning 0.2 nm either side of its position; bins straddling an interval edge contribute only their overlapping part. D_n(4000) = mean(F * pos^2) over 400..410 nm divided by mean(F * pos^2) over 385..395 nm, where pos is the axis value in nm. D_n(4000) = 1.27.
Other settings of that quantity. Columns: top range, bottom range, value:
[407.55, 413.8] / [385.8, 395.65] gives 1.20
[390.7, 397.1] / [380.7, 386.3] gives 1.11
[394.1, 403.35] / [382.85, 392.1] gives 1.19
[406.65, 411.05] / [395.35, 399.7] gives 1.18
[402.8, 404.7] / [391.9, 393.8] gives 1.39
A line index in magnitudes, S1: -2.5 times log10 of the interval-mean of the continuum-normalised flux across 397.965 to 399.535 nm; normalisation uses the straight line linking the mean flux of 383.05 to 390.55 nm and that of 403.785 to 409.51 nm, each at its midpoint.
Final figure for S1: -0.048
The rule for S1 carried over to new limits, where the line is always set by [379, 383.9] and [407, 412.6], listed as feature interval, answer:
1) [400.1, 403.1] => -0.19 mag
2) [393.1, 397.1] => 0.04 mag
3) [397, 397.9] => 0.24 mag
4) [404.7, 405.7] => -0.13 mag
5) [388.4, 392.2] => -0.08 mag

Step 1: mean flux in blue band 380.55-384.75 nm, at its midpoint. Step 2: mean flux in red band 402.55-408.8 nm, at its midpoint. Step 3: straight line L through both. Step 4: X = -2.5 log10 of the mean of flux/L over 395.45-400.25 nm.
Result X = 0.11 mag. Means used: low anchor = 10.4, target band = 11.5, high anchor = 13.8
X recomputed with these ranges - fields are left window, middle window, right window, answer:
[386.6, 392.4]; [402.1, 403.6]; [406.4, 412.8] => -0.12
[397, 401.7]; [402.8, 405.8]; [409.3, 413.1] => -0.11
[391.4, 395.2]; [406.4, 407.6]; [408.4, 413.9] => -0.23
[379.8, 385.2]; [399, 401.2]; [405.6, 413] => -0.18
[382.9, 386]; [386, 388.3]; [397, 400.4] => -0.08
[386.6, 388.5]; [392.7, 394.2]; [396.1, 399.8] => 0.10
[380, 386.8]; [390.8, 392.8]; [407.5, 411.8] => -0.12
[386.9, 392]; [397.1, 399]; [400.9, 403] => 0.19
